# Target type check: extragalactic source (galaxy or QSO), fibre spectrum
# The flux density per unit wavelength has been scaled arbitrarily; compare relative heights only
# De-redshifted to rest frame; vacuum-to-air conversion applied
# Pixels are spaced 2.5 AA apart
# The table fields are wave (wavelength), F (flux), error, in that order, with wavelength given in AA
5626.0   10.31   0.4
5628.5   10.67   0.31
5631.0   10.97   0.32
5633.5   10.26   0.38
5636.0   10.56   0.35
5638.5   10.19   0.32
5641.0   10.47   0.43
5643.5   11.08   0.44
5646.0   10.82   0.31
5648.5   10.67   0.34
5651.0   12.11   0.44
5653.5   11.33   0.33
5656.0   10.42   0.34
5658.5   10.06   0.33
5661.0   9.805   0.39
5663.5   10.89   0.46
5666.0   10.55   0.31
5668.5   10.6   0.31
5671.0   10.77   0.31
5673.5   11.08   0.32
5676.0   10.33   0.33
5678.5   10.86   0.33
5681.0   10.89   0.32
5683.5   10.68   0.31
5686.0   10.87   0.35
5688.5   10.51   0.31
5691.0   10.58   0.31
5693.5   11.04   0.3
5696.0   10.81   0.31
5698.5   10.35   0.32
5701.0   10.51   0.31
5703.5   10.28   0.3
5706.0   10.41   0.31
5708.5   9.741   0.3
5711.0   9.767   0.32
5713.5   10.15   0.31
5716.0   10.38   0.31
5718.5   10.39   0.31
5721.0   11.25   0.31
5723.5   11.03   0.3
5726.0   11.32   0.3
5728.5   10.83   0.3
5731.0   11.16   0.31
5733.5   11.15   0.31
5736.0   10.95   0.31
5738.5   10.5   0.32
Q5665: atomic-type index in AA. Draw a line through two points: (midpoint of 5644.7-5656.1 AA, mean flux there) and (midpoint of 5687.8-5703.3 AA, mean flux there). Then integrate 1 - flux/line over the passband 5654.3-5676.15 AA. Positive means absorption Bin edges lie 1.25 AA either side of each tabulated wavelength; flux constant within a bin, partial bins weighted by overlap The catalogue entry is 0.9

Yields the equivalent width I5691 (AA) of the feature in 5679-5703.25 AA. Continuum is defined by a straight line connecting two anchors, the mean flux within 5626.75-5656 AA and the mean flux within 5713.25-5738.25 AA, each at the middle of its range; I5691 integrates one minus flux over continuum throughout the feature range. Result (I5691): 0.4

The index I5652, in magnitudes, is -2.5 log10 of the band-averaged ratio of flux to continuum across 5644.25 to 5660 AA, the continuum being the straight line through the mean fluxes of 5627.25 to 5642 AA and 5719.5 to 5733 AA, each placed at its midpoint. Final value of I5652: -0.026 mag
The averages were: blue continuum 10.5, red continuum 11.1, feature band 10.9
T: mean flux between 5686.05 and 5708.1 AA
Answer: 10.5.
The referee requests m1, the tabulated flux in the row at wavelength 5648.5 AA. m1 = 10.67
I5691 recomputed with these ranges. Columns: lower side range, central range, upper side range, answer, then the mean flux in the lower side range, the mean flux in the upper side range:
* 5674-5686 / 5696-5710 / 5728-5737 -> 0.73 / 10.7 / 11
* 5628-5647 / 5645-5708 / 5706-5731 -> -0.49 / 10.6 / 10.6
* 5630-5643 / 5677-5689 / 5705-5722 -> -0.46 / 10.5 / 10.3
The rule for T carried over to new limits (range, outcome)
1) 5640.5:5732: 10.7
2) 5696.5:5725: 10.4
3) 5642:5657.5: 11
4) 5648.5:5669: 10.7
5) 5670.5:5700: 10.7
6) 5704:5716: 10.1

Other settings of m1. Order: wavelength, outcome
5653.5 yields 11.33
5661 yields 9.805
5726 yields 11.32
